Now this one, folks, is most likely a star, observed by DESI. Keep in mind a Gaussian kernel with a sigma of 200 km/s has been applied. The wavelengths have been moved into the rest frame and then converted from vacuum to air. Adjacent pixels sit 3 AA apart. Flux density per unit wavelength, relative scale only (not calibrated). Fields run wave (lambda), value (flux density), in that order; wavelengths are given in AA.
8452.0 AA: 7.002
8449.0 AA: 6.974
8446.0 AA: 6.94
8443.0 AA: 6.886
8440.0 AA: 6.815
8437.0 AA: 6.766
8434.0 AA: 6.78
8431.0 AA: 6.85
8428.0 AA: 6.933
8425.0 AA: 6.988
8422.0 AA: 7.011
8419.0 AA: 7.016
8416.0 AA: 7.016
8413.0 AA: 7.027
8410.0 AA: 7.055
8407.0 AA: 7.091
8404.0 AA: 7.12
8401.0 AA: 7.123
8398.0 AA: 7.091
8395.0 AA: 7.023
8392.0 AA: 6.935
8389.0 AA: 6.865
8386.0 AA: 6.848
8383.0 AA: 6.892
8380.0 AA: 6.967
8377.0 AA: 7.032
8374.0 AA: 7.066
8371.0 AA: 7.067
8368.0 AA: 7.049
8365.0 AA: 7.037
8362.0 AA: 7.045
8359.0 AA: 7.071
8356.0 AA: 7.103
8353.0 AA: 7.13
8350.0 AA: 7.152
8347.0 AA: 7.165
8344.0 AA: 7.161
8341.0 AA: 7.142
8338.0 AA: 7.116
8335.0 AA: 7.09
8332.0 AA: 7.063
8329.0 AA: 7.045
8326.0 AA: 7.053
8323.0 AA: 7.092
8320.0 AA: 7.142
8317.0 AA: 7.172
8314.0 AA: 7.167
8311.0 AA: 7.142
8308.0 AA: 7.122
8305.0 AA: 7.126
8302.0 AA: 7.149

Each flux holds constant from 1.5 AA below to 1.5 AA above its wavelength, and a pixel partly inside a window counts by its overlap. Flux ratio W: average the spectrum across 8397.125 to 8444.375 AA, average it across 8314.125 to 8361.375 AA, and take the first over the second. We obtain 0.98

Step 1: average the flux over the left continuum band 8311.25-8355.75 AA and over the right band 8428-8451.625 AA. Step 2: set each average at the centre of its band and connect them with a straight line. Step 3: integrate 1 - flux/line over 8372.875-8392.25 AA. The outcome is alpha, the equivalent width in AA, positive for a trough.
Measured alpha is 0.2 AA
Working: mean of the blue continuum 7.12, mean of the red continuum 6.87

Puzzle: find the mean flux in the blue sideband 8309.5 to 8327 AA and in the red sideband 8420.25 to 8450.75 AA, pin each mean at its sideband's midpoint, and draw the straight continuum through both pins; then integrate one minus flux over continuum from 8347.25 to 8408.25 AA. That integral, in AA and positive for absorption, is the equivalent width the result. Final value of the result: -0.2 AA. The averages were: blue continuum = 7.13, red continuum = 6.9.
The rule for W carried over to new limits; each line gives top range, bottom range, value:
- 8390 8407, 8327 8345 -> 0.99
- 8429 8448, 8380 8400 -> 0.99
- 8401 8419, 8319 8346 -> 0.99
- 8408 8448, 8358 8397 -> 0.99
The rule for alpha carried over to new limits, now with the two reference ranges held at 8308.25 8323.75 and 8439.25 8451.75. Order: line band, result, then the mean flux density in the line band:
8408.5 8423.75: -0.1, 7.02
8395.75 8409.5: -0.2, 7.1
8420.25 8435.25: 0.1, 6.92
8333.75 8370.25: -0.1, 7.1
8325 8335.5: 0.1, 7.06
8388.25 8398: 0.1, 6.97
